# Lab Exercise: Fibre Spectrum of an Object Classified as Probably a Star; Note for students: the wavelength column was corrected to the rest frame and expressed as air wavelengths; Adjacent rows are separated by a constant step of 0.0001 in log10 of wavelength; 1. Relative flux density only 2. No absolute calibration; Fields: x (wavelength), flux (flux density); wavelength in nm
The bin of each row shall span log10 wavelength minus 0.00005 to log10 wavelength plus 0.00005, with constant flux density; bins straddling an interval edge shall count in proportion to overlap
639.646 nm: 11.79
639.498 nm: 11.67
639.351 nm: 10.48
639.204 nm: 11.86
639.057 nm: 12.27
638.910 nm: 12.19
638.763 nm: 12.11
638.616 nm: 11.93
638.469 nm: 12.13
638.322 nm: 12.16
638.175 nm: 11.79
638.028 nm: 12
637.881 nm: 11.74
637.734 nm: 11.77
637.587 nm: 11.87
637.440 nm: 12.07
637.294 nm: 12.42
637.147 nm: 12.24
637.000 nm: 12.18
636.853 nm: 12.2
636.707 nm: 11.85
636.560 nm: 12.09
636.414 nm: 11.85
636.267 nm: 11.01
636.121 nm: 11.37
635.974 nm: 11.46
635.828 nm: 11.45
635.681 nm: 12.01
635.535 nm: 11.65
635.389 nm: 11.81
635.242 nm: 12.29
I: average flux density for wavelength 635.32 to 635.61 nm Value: 11.8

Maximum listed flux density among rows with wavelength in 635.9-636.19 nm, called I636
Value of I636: 11.46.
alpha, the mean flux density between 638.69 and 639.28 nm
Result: 12.1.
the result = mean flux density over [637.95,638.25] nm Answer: 11.9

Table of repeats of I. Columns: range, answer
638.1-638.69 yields 12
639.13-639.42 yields 11.2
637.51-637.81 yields 11.8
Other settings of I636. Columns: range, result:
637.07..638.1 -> 12.42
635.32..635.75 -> 12.01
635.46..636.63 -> 12.09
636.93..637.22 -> 12.24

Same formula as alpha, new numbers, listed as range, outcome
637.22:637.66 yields 12.1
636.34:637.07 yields 12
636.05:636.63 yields 11.6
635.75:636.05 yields 11.4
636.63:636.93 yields 12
